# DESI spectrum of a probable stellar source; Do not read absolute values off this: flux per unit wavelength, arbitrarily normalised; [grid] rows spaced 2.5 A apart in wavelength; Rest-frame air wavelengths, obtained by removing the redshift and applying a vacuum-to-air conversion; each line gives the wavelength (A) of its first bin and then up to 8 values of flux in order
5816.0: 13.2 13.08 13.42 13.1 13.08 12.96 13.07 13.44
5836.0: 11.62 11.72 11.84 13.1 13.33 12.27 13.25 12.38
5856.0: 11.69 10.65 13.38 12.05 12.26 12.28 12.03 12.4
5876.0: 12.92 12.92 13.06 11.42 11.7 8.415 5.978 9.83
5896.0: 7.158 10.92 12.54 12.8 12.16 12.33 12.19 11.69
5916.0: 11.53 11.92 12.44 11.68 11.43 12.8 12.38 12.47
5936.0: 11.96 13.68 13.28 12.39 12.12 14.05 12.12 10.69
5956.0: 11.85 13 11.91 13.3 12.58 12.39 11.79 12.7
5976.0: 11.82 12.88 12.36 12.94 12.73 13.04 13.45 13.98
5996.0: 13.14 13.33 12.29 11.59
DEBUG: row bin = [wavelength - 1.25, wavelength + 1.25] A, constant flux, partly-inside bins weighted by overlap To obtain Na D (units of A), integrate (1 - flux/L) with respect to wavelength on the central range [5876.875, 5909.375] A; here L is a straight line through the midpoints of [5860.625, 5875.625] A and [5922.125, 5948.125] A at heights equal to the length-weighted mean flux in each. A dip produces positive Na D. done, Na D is 4.0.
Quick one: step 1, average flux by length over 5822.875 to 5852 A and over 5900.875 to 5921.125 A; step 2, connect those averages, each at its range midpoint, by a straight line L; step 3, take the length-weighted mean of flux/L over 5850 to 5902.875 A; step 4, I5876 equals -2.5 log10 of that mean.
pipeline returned 0.093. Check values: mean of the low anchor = 12.7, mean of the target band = 11.4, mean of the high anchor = 12.1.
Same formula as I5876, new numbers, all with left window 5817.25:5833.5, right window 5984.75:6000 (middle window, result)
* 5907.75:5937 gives 0.10 mag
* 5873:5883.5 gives 0.04 mag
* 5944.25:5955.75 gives 0.09 mag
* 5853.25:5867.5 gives 0.10 mag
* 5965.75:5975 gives 0.08 mag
